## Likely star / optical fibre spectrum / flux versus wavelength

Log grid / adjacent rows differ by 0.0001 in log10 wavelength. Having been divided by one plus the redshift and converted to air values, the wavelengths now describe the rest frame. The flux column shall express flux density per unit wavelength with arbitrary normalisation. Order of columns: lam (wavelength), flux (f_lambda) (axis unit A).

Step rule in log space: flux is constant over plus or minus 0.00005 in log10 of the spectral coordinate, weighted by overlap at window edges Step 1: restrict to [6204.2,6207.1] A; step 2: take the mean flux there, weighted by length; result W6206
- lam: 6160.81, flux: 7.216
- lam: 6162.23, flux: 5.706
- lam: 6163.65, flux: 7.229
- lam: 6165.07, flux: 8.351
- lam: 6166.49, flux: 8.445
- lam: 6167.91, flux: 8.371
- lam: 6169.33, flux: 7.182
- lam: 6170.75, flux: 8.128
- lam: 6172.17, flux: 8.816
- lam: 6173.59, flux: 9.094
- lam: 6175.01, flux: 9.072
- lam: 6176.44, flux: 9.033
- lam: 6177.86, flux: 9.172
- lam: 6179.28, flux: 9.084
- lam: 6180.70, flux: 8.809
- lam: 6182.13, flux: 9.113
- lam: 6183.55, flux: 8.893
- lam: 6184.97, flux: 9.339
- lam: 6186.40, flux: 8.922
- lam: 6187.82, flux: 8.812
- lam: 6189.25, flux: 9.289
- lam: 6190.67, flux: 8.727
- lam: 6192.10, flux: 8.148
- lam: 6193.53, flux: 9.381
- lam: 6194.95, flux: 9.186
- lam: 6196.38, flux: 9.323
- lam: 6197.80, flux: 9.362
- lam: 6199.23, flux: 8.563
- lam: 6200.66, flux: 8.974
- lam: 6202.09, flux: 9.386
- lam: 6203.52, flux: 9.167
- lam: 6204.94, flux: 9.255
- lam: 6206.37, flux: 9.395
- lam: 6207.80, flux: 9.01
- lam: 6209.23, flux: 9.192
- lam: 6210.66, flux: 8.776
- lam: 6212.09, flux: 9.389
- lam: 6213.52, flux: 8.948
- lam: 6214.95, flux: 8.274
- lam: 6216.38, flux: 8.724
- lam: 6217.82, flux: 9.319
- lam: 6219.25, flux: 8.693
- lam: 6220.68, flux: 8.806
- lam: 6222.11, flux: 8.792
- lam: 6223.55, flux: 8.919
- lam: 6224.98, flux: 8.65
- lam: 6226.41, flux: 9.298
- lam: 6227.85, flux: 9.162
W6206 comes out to 9.34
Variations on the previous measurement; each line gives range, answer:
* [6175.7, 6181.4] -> 9.03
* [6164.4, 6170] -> 8.09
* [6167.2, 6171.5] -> 7.91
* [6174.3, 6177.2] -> 9.04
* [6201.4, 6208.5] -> 9.25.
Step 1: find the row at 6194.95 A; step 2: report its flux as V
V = 9.186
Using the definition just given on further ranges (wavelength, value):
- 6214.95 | 8.274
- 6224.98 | 8.65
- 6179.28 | 9.084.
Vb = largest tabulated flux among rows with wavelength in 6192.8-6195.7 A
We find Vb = 9.381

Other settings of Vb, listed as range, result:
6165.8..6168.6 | 8.445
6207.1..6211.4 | 9.192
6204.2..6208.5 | 9.395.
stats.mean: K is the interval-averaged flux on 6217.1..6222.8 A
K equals 8.91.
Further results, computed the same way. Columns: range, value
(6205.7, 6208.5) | 9.2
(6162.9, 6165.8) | 7.76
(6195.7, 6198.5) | 9.37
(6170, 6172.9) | 8.47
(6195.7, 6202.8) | 9.12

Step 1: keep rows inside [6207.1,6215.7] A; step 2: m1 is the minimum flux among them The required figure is 8.274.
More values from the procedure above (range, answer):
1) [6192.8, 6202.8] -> 8.563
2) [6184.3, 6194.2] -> 8.148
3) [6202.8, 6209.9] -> 9.01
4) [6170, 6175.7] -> 8.128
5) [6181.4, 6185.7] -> 8.893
